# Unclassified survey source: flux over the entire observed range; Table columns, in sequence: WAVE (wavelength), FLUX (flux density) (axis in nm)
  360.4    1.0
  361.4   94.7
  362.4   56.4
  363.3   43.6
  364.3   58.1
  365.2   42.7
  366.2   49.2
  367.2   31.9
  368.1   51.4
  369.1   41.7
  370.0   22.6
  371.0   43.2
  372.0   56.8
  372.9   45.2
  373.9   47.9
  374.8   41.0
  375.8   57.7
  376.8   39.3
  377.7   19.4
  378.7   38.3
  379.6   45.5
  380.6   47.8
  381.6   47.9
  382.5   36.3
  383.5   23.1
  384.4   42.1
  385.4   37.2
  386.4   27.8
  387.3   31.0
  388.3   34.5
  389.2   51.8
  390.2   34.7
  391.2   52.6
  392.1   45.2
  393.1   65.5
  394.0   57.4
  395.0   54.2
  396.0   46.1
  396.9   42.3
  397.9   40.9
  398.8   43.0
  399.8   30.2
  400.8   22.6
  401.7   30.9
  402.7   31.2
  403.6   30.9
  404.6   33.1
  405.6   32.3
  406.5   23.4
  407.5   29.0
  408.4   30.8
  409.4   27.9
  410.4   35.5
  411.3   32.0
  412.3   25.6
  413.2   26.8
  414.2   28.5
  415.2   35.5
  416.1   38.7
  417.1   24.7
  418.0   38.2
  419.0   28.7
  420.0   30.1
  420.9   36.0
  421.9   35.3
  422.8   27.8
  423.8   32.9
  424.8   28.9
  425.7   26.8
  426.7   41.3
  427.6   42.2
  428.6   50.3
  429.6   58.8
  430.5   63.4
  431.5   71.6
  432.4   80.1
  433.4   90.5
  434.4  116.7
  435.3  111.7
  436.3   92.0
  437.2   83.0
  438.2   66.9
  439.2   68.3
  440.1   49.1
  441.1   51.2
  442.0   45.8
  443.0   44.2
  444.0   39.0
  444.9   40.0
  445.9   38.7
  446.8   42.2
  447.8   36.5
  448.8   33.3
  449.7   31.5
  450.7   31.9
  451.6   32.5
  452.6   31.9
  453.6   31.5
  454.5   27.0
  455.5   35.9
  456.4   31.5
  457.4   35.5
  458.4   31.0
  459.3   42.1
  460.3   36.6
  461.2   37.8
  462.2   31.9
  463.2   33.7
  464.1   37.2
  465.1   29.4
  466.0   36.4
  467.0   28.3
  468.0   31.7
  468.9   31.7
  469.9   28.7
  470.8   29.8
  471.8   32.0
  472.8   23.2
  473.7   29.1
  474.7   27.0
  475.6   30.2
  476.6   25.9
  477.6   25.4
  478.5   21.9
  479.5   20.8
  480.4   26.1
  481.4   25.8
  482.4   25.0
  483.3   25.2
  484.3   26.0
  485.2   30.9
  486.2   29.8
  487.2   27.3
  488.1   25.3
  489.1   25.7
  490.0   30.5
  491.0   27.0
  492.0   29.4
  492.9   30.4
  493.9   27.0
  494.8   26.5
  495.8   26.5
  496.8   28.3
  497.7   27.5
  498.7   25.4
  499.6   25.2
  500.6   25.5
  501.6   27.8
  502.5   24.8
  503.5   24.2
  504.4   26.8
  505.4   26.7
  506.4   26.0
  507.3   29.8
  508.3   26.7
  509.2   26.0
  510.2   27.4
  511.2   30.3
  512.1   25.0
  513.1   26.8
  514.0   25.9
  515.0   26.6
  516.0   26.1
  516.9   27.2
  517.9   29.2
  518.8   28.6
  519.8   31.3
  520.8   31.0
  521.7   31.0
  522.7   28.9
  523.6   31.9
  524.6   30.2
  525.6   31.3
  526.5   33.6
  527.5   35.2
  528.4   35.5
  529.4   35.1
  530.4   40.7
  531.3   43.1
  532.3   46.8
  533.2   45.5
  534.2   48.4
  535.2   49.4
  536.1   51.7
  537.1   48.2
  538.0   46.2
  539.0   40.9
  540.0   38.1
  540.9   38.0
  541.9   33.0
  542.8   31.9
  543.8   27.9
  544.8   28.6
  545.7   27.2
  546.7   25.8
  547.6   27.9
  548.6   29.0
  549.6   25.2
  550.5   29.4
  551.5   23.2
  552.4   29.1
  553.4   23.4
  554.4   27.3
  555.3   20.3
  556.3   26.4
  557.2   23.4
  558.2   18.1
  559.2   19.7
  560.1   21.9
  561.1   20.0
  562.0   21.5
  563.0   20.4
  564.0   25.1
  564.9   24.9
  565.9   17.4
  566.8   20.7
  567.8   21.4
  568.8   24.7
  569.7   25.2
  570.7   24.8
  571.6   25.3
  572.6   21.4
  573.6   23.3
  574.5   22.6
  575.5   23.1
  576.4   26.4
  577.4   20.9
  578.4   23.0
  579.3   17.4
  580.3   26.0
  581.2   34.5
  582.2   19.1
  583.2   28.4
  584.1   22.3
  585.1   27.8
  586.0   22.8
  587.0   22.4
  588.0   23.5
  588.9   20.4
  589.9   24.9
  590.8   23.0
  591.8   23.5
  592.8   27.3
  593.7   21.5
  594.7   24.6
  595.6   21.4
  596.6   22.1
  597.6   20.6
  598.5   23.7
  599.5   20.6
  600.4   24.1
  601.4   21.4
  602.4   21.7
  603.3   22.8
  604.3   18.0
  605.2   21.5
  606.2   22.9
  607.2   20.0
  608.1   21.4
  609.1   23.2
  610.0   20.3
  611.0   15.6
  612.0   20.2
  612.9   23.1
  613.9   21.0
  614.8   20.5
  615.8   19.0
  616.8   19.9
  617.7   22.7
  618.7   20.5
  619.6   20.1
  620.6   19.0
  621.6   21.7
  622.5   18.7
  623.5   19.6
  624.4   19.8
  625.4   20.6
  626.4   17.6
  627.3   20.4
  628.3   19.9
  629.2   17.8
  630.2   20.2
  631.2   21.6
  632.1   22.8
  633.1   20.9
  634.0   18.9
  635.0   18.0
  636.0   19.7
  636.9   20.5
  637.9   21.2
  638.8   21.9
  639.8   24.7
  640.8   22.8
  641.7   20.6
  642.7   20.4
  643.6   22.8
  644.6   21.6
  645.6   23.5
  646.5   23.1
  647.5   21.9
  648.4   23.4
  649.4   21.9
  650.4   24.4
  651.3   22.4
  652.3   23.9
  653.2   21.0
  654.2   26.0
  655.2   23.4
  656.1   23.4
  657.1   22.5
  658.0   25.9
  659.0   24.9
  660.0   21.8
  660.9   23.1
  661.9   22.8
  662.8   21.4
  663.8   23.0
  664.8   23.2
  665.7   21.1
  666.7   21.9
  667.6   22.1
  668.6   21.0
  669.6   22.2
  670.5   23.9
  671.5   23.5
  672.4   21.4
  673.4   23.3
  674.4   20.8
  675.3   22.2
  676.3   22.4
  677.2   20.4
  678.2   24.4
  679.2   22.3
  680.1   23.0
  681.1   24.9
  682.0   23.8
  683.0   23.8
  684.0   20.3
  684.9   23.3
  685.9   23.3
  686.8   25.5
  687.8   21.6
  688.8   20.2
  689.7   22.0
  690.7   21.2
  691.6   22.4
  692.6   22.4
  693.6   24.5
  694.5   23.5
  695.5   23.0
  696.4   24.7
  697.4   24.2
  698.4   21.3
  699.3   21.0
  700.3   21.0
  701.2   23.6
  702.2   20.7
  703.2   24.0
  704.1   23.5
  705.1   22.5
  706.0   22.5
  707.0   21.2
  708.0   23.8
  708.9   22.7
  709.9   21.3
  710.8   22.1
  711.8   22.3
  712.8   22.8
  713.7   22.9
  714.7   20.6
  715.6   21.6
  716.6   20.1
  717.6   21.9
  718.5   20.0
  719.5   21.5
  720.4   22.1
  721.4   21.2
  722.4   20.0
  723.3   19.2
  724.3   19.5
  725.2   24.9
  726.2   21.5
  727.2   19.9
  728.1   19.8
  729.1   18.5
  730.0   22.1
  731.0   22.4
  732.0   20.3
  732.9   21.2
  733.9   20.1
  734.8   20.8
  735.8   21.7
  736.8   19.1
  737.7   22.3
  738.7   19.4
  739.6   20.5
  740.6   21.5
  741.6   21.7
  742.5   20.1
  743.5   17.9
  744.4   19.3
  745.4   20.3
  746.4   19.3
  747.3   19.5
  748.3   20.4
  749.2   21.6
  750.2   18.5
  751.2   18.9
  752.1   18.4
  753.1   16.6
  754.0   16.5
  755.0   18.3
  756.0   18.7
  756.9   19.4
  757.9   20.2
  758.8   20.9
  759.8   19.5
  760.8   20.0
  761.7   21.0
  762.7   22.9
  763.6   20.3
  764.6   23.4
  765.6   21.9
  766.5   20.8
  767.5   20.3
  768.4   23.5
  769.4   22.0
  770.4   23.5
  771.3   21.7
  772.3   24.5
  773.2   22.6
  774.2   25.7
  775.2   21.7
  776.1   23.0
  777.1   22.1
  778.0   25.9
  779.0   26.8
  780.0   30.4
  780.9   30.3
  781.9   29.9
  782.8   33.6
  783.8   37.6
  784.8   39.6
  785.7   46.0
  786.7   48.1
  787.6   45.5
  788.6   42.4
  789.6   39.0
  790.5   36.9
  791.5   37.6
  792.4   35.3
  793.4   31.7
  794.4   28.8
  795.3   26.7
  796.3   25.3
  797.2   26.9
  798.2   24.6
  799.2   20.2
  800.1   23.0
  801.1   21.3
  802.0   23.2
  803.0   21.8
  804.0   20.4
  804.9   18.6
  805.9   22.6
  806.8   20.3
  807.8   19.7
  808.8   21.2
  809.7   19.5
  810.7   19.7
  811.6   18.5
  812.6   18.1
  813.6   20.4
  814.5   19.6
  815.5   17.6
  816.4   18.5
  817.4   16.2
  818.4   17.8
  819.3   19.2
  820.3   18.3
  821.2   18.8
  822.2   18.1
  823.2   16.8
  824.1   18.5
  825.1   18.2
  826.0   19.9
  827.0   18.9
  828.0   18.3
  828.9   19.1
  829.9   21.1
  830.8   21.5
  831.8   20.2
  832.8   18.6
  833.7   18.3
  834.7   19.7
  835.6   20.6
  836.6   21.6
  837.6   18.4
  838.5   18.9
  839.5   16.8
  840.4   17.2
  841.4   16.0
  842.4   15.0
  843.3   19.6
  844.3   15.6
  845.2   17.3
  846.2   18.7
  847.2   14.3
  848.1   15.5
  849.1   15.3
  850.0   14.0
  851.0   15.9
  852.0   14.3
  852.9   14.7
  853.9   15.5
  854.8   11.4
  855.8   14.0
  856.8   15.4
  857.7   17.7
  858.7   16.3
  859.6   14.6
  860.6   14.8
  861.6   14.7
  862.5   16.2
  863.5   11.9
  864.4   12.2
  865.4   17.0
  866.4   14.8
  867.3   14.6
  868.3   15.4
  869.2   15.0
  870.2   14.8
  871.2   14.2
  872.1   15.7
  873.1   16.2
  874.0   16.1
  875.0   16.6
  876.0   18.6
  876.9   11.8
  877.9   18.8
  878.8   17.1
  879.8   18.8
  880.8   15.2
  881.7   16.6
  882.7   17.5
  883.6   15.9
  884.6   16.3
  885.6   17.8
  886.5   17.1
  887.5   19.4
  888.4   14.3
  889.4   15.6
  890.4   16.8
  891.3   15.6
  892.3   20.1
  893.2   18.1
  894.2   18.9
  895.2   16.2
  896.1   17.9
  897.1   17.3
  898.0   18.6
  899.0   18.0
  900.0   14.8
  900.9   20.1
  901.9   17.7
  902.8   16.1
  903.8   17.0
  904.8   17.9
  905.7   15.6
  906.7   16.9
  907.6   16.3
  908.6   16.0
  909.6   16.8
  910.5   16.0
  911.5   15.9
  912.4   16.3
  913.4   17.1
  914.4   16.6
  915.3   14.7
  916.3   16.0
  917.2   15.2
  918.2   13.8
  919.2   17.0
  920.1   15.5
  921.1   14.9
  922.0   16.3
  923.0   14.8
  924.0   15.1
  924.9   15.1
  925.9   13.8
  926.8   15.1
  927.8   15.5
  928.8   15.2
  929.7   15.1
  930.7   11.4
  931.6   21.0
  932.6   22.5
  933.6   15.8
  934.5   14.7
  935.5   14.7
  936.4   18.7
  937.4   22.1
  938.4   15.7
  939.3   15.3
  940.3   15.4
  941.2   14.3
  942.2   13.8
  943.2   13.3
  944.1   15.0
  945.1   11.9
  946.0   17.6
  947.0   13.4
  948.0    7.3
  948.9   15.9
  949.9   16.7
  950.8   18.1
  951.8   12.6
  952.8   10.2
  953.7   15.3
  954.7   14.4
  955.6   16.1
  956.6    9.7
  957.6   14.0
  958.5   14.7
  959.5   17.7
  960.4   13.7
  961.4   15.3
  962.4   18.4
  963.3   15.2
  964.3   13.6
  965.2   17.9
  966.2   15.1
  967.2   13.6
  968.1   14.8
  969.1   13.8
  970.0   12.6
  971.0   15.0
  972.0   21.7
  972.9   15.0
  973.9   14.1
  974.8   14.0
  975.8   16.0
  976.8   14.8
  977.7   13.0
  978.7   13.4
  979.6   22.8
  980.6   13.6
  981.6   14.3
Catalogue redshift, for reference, 1.81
